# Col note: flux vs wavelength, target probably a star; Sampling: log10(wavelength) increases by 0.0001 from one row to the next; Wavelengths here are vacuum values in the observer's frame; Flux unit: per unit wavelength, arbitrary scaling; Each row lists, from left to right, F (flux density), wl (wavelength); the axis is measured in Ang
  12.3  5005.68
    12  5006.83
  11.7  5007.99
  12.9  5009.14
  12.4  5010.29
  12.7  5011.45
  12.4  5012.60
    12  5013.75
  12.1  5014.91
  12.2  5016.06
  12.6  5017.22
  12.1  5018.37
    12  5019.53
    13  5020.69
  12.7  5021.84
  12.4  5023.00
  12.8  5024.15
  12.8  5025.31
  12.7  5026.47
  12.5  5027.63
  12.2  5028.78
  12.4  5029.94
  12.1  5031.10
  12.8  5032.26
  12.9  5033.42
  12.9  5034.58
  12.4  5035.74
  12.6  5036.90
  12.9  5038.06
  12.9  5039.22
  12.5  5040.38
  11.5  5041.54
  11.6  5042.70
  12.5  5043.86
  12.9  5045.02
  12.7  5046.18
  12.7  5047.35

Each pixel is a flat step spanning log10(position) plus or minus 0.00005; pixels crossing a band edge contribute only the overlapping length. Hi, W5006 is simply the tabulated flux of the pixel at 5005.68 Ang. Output 12.3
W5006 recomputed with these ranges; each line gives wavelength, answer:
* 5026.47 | 12.7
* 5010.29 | 12.4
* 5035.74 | 12.4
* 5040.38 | 12.5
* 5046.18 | 12.7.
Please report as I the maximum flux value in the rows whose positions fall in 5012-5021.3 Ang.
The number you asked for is 13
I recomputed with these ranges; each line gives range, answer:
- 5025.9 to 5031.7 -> 12.7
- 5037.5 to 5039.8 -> 12.9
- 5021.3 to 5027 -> 12.8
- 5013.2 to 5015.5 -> 12.1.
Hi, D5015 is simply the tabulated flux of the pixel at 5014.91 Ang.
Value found 12.1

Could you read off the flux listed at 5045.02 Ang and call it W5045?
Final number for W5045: 12.9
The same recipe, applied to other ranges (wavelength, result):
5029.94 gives 12.4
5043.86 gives 12.5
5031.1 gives 12.1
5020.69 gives 13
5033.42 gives 12.9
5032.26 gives 12.8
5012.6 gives 12.4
